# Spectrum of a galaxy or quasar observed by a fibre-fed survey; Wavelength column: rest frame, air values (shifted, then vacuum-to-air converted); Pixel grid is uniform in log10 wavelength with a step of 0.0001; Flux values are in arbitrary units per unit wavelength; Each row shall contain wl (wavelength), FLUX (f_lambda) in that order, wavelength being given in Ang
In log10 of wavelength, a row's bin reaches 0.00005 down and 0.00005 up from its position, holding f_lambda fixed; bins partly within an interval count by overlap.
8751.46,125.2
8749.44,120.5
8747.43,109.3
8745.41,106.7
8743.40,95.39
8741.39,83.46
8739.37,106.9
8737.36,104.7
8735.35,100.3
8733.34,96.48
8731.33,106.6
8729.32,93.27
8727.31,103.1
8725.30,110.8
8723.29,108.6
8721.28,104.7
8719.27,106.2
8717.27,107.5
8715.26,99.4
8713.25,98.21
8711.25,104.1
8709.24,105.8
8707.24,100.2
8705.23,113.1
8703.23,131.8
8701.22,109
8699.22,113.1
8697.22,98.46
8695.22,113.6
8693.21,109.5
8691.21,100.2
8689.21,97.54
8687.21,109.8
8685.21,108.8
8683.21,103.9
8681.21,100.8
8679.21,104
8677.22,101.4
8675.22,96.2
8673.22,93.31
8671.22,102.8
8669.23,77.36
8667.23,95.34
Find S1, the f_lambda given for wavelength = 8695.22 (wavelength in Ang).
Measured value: 113.6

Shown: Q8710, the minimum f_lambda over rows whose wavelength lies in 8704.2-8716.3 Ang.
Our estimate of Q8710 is 98.21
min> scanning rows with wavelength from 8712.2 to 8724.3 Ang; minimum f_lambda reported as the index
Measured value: 98.21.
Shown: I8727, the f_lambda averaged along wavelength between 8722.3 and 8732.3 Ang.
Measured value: 104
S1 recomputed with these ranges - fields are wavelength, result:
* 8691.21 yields 100.2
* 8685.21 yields 108.8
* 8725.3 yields 110.8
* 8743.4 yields 95.39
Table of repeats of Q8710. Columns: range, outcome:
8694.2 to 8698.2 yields 98.46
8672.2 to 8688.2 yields 93.31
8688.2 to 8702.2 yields 97.54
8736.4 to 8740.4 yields 104.7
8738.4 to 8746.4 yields 83.46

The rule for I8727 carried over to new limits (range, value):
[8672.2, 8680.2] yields 98.7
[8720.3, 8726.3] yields 108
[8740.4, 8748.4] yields 98.7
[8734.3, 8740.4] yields 104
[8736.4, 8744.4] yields 97.5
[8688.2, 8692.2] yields 98.9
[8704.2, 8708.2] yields 107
